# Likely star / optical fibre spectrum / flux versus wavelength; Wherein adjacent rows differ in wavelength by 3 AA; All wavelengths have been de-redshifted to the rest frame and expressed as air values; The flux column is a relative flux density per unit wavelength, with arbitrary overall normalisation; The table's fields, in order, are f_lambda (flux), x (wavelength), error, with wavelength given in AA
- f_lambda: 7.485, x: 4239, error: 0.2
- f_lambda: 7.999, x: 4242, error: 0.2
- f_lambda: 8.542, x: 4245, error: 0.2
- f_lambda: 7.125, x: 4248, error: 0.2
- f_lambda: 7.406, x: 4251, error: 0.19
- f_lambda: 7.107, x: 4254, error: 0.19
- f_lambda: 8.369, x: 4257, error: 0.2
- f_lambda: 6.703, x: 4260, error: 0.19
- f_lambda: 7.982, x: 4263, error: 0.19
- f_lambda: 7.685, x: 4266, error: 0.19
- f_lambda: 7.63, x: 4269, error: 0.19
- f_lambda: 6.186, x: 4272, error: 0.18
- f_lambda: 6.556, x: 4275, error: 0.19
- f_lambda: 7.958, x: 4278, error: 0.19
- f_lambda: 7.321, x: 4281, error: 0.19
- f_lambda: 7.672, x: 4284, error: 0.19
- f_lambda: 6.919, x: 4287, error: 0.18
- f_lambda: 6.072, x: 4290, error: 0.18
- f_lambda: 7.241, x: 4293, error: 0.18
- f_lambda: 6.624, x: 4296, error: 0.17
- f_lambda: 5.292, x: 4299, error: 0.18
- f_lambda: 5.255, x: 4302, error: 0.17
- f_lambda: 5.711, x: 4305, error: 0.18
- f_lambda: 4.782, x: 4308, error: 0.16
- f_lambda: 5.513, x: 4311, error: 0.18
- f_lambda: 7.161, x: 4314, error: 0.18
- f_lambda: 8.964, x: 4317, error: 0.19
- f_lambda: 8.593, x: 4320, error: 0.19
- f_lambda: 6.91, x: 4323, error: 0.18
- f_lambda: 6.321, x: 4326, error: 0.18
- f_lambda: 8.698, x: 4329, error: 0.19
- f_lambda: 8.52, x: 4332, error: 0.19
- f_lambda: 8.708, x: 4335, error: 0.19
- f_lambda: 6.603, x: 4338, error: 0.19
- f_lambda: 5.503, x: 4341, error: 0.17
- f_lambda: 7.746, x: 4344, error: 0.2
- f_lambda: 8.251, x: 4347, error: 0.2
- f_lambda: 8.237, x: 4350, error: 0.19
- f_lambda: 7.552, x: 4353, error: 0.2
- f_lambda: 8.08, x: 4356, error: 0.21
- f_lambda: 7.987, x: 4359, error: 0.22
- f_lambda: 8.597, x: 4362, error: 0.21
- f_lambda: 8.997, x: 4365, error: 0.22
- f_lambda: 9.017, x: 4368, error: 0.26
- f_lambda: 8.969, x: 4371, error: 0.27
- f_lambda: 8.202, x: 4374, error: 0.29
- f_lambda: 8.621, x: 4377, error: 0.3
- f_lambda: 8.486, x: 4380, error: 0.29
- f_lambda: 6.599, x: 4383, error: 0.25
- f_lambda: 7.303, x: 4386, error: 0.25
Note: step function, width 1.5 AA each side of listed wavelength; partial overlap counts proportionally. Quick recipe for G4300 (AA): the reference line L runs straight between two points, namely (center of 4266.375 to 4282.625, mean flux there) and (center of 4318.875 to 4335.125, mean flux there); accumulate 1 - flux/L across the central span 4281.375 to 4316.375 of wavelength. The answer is 5.5 AA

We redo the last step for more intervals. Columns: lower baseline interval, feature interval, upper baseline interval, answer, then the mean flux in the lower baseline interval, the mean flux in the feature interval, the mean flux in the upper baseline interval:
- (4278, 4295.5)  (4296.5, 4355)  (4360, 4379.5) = 6.0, 7.1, 7.07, 8.7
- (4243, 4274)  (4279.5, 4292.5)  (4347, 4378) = 1.2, 7.47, 7.01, 8.41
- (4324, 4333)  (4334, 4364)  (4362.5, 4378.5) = 1.9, 7.76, 7.73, 8.75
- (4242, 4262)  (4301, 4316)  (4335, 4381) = 3.9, 7.59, 5.81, 8.07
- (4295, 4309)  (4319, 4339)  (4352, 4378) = -3.0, 5.52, 7.77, 8.46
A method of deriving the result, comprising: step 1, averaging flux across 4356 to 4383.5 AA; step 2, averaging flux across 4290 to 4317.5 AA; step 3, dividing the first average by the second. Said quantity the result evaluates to 1.4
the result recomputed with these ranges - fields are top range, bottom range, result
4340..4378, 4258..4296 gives 1.14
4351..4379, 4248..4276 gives 1.16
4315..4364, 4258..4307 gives 1.15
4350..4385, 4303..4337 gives 1.14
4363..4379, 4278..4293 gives 1.23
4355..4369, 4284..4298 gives 1.26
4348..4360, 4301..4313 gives 1.48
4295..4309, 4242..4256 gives 0.72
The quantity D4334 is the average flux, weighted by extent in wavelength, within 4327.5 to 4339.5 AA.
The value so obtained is 8.13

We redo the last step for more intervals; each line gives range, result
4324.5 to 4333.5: 7.85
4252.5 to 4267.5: 7.57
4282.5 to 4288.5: 7.3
